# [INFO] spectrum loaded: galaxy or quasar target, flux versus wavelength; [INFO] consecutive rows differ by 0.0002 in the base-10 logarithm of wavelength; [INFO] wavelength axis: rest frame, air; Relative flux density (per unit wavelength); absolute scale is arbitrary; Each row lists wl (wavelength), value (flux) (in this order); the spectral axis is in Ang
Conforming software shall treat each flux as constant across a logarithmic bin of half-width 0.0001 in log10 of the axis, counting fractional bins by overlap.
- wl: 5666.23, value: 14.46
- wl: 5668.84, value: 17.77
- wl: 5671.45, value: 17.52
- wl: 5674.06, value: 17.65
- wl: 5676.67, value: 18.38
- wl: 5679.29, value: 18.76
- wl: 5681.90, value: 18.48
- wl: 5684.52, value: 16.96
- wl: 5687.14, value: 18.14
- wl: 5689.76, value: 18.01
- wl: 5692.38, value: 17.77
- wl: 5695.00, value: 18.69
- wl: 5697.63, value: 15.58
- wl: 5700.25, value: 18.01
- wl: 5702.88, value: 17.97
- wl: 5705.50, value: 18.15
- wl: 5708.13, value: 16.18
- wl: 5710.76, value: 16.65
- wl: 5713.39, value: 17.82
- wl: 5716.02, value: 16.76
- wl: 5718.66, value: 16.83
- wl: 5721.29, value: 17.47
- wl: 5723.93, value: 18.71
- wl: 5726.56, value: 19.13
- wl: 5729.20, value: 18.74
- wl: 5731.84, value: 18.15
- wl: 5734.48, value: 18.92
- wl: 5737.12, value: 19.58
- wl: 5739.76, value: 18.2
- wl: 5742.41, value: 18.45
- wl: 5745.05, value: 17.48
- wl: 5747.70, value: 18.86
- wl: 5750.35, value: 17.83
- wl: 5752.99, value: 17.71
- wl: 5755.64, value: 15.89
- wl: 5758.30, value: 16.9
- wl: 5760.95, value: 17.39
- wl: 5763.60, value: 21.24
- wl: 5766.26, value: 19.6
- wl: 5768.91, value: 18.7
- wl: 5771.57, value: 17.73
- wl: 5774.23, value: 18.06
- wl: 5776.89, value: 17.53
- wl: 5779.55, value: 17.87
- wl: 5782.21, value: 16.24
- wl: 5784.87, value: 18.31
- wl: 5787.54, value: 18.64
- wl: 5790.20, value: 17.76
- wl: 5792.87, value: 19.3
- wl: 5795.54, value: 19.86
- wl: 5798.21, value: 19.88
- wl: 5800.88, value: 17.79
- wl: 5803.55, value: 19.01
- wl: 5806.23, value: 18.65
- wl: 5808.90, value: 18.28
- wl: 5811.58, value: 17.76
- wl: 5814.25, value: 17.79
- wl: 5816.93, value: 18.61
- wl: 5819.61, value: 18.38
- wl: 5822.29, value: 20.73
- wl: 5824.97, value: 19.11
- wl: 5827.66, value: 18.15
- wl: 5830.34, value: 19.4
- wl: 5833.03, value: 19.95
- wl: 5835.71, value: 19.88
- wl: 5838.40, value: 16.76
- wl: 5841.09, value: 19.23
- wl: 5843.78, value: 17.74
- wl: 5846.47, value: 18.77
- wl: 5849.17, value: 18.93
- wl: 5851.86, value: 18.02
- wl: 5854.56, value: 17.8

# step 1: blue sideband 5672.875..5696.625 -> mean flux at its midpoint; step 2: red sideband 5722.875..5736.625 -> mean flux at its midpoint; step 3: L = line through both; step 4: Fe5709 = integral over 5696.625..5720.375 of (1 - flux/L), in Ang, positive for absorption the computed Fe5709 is 1.7 Ang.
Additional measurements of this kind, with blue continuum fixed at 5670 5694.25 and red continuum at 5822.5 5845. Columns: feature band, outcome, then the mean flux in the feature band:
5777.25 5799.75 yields 0.22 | 18.4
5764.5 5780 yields 0.14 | 18.3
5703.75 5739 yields 0.55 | 17.9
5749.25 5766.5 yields 0.42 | 18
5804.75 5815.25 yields 0.34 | 18.1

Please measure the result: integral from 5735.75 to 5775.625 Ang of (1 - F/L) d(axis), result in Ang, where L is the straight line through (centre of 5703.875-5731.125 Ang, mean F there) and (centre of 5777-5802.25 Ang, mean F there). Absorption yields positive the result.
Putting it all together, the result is -0.5 Ang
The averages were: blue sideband 17.7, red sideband 18.4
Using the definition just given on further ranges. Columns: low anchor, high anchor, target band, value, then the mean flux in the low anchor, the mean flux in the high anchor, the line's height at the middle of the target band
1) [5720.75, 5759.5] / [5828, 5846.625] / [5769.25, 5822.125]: 0.5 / 18.1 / 18.8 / 18.5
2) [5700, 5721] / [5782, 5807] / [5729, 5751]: -0.9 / 17.3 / 18.6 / 17.8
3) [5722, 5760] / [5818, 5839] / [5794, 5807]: -0.2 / 18.2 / 19.1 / 18.8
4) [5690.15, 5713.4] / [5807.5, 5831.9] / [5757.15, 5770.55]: -0.5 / 17.4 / 18.7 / 18.1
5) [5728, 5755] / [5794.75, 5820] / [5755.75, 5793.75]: 0.6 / 18.3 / 18.6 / 18.5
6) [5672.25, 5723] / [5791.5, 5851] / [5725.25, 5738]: -0.7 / 17.6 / 18.8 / 17.9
